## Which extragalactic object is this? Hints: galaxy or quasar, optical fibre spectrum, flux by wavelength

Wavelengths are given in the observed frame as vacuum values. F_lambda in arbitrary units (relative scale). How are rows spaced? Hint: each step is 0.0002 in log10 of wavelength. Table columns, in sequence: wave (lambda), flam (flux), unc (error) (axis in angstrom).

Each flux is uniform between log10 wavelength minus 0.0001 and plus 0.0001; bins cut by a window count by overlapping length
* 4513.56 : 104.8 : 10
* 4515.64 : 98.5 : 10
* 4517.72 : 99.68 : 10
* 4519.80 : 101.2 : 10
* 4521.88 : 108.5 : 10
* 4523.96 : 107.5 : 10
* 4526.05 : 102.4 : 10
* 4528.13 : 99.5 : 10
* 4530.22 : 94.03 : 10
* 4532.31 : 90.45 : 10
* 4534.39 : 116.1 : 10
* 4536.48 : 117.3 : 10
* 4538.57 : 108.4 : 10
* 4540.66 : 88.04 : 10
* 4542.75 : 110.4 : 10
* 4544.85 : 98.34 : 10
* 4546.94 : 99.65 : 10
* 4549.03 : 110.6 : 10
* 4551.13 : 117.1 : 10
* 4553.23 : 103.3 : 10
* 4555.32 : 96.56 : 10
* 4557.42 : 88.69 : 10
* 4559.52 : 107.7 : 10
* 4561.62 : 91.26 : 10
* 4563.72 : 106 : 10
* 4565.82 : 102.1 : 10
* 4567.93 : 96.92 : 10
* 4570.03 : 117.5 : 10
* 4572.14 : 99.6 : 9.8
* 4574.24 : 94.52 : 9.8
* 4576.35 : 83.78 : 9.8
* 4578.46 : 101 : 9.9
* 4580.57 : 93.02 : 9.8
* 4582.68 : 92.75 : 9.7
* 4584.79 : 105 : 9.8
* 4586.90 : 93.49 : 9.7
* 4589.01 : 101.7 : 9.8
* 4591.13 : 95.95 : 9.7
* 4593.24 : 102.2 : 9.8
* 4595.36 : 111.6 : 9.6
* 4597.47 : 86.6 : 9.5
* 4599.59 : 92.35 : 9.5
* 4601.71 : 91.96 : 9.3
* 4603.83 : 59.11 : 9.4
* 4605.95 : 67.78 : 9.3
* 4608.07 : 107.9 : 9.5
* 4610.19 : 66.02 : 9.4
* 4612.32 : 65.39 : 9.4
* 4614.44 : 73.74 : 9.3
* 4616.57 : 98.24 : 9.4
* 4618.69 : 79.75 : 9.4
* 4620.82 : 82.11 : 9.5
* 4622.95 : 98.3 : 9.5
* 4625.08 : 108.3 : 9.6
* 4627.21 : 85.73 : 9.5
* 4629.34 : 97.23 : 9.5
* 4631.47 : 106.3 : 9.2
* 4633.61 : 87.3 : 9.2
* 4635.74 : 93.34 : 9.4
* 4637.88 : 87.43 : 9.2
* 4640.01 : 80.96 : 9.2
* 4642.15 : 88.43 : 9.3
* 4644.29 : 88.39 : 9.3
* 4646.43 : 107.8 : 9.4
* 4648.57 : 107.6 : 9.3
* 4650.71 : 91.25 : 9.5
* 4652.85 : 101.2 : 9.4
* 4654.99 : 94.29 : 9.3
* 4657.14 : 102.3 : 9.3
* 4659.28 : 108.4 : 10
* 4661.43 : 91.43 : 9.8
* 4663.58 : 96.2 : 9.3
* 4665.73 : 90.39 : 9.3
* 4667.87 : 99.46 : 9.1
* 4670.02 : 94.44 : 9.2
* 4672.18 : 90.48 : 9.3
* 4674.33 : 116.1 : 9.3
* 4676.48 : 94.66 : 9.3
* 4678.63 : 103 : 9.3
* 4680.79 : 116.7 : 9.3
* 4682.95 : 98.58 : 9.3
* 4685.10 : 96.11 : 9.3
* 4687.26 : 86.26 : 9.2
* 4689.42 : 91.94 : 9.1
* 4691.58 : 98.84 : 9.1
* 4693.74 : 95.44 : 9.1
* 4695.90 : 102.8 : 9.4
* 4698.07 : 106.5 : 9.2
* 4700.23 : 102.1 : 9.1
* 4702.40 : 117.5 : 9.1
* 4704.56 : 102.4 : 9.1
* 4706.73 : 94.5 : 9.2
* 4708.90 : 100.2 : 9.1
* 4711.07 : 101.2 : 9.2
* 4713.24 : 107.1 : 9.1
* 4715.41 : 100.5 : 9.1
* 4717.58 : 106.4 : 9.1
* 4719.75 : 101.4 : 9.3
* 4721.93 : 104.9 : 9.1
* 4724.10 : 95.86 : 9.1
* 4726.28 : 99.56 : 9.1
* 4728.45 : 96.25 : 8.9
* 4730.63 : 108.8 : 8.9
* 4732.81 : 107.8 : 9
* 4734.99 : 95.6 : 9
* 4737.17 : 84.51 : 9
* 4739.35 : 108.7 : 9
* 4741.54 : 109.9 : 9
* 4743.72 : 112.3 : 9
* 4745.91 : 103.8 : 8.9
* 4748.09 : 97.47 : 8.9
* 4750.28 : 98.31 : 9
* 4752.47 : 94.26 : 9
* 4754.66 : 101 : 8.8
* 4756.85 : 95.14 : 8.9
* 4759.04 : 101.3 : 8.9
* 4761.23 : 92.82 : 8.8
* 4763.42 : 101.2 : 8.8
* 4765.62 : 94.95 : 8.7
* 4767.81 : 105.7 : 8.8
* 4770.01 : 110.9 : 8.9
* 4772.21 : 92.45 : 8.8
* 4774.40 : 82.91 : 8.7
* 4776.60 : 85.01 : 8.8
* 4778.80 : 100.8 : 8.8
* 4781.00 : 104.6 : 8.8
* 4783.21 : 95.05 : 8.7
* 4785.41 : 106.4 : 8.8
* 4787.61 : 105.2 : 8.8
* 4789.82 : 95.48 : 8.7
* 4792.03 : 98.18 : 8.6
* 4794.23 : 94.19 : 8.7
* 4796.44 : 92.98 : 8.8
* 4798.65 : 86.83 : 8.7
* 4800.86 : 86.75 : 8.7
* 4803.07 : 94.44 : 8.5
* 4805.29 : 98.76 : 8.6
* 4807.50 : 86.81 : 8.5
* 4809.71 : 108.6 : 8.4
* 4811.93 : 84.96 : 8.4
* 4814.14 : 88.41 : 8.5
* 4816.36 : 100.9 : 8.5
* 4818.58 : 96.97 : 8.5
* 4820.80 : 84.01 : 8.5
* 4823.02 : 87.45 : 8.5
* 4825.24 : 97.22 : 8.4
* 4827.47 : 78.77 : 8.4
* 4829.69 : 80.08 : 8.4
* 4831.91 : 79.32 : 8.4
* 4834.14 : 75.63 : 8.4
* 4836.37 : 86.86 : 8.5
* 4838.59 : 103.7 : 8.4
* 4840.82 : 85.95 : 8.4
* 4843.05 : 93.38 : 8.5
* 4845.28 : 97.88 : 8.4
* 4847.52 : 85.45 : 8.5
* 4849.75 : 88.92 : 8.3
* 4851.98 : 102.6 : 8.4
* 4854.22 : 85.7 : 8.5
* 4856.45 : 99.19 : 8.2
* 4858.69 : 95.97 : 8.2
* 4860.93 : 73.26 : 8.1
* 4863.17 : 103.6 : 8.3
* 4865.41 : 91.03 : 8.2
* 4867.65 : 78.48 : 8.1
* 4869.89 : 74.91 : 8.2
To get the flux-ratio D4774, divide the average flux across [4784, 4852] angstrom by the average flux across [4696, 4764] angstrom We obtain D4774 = 0.9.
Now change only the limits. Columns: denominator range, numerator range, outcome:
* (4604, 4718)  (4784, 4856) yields 0.96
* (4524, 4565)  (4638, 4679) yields 0.95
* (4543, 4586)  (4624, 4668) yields 0.95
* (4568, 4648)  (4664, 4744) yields 1.10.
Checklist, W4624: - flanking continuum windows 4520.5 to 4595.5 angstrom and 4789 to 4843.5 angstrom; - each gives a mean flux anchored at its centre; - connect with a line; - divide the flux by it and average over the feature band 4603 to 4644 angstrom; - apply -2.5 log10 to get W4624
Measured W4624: 0.15 mag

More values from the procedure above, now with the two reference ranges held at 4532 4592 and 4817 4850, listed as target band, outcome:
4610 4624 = 0.21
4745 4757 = -0.07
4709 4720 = -0.10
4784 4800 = -0.08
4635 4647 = 0.08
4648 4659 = -0.03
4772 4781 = -0.01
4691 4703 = -0.10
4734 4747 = -0.11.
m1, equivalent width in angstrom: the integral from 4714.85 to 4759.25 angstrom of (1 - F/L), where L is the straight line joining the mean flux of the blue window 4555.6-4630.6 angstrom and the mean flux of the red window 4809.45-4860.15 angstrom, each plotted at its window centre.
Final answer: -4.76 angstrom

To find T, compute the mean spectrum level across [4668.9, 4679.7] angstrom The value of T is 99.7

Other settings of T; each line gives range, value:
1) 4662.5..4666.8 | 93.3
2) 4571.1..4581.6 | 94.4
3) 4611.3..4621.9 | 80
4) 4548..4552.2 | 114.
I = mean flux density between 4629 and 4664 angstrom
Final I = 95.8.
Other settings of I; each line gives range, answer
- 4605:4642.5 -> 87.5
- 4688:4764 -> 101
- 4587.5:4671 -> 92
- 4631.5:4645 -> 89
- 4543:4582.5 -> 100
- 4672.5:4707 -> 101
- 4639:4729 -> 99.3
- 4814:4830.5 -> 89.4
